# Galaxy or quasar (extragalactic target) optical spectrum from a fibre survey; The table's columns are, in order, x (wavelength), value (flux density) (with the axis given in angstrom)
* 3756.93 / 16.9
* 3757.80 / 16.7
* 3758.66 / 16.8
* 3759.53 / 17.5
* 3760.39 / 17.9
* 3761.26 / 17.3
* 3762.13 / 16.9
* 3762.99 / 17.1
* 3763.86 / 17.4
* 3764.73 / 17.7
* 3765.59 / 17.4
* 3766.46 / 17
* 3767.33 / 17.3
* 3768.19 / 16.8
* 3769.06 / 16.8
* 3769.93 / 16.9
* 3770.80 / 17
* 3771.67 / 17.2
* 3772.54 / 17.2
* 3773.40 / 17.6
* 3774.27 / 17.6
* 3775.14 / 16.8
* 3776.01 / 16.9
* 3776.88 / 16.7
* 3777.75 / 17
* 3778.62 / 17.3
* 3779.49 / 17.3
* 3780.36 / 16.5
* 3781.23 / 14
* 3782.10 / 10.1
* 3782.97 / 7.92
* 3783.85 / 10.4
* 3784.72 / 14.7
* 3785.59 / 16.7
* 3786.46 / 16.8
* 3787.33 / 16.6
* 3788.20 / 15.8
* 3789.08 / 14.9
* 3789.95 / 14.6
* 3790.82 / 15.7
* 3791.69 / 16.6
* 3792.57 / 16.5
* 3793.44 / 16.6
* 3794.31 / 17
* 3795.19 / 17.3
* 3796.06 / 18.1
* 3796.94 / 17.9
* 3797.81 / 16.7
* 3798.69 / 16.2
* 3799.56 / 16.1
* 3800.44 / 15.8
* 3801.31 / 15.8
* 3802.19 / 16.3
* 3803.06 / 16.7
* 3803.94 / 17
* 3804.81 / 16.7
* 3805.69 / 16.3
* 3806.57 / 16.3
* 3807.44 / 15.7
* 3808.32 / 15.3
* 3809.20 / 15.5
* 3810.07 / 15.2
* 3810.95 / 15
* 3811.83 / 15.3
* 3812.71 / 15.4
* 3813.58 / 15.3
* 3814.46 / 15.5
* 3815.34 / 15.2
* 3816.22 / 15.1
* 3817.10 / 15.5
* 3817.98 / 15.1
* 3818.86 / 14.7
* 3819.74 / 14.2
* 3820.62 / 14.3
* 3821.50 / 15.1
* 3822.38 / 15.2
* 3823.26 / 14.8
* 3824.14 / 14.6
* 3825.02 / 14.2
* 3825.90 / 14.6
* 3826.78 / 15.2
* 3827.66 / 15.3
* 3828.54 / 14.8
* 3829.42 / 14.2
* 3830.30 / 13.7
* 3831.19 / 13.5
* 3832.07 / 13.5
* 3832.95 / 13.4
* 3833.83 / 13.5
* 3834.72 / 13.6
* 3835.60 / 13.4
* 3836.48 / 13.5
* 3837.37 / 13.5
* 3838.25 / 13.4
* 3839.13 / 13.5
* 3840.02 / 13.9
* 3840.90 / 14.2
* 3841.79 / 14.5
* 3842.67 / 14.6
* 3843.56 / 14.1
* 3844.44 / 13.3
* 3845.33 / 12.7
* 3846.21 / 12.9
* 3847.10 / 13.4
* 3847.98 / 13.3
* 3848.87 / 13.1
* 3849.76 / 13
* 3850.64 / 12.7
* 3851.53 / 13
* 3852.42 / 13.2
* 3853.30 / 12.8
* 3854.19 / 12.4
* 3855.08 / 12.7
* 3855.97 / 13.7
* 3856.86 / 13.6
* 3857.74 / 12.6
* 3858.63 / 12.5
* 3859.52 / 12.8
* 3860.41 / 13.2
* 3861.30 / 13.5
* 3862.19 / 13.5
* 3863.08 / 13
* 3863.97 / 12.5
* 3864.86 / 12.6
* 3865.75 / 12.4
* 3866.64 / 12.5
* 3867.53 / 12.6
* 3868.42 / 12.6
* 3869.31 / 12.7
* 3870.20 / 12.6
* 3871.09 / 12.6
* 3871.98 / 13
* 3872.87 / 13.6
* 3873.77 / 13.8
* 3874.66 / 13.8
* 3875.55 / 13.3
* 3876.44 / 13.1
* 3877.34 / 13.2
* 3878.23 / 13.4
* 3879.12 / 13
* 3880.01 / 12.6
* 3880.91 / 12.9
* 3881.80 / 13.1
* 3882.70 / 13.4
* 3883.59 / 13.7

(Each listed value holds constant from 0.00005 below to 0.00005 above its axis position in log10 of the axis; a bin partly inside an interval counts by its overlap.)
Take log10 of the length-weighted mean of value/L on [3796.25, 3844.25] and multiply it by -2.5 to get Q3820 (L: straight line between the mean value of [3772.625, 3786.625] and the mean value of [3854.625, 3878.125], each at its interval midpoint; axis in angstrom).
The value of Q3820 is -0.05 mag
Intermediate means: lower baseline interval 15.3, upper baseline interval 13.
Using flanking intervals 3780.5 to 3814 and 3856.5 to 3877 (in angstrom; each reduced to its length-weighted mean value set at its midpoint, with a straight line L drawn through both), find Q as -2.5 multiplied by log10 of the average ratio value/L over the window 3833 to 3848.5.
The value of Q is 0.03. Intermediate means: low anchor 15.6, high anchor 13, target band 13.6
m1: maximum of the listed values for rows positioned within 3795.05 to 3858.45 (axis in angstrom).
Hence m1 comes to 18.1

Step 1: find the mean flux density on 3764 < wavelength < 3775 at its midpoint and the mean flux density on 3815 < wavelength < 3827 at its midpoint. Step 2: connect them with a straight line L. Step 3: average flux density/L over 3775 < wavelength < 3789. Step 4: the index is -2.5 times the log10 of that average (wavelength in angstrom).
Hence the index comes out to 0.11 mag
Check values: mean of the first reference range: 17.2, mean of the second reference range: 14.8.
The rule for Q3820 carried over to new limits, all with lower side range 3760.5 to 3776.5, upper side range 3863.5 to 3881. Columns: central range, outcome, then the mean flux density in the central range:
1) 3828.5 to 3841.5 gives 0.06 mag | 13.7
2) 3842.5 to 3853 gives 0.06 mag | 13.2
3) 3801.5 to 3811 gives -0.03 mag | 16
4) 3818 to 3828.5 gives 0.01 mag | 14.8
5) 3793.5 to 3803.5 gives -0.05 mag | 16.7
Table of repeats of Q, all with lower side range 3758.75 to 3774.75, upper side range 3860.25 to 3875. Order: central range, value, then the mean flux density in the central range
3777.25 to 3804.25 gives 0.03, 15.7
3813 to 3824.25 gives 0.00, 15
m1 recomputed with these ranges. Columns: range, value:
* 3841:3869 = 14.6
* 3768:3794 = 17.6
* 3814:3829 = 15.5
